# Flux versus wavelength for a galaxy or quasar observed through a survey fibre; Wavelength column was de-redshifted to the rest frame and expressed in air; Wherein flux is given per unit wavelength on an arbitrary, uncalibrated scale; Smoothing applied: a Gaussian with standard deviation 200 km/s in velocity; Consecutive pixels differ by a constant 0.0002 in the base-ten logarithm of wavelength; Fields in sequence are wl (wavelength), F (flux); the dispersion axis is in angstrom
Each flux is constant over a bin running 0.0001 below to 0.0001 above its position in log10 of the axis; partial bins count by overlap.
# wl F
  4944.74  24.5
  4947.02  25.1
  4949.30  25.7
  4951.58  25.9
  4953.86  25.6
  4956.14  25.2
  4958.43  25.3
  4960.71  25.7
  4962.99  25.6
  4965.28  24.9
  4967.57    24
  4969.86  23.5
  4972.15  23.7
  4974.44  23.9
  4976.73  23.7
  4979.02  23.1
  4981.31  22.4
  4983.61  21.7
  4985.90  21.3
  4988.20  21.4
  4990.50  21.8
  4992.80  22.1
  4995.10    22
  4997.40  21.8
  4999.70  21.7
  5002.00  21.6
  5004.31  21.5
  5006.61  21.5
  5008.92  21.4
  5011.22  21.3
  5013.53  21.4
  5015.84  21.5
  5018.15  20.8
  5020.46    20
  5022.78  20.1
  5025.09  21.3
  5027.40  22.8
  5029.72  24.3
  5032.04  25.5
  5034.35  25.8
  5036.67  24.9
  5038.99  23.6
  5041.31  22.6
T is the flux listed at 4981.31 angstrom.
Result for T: 22.4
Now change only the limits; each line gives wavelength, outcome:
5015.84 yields 21.5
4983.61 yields 21.7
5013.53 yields 21.4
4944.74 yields 24.5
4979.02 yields 23.1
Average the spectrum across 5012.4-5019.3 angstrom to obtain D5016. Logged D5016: 21.2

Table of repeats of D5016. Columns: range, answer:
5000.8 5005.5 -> 21.6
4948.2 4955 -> 25.7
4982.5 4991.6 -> 21.5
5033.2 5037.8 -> 25.3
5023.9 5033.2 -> 23.5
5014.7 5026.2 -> 20.7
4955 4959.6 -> 25.2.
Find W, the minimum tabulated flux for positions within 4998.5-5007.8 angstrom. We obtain 21.5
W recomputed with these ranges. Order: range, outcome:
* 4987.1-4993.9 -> 21.4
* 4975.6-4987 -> 21.3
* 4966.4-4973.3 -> 23.5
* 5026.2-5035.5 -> 22.8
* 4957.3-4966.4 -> 24.9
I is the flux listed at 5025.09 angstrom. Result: 21.3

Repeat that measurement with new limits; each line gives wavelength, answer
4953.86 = 25.6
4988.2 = 21.4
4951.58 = 25.9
